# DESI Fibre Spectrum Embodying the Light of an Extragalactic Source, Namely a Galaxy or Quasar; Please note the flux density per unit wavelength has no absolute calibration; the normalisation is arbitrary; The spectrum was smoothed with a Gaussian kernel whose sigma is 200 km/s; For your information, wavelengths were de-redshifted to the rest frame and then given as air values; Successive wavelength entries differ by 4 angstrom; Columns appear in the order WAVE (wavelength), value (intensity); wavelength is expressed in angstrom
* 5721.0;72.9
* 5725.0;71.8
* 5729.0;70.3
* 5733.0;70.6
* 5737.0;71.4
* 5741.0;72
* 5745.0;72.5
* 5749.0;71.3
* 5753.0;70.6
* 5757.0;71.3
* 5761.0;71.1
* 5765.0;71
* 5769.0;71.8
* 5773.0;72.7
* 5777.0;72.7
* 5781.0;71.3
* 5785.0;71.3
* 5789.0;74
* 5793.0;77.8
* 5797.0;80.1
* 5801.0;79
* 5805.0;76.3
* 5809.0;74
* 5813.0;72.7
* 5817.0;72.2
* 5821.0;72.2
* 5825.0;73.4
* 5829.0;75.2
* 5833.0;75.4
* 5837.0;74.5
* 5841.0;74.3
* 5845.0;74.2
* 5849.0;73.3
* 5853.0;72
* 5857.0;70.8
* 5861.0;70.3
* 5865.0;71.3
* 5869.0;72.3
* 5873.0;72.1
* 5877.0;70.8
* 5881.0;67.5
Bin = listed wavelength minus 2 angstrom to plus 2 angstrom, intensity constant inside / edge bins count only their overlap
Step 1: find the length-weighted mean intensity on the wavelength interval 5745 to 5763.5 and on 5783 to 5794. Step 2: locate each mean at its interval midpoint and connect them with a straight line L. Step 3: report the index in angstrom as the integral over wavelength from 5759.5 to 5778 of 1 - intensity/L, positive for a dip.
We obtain 0.2 angstrom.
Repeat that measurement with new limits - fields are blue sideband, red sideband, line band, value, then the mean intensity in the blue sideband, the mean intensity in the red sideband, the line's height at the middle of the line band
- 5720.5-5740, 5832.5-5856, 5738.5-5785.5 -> 0.2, 71.3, 73.7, 72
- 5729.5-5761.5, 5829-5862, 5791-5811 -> -1.4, 71.3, 73.3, 72.4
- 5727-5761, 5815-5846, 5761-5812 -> -1.1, 71.2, 73.9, 72.6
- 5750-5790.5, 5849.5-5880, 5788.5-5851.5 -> -3.0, 71.7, 71.3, 71.5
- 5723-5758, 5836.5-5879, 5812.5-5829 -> -0.2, 71.3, 72.3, 72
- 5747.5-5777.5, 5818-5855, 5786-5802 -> -1.1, 71.5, 73.8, 72.5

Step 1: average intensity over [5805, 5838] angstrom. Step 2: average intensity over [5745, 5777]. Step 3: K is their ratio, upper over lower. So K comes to 1.03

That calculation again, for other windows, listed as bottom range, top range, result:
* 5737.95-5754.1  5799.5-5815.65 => 1.05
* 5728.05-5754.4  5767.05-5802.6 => 1.04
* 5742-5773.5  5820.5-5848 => 1.04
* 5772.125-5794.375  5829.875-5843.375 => 1.02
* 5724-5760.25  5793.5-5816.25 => 1.07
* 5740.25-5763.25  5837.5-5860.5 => 1.02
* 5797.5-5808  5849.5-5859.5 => 0.92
